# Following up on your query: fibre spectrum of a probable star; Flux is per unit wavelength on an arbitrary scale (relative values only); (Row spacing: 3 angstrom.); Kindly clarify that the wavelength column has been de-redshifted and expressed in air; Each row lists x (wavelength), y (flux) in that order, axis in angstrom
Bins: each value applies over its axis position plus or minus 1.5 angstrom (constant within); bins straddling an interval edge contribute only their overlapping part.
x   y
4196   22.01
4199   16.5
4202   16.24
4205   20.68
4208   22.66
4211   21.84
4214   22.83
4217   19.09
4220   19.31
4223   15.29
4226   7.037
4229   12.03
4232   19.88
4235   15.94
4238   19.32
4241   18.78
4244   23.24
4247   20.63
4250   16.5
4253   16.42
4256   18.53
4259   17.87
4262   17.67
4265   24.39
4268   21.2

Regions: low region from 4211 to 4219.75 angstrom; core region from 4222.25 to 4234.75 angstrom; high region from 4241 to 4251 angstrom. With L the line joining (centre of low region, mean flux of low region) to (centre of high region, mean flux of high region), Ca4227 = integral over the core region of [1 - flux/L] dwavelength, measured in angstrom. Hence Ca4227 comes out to 4.16 angstrom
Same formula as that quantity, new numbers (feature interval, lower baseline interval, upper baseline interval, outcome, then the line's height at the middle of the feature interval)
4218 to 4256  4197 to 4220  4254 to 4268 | 5.2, 19.8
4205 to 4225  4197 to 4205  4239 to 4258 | -2.2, 18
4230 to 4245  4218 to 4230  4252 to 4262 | -3.6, 15.3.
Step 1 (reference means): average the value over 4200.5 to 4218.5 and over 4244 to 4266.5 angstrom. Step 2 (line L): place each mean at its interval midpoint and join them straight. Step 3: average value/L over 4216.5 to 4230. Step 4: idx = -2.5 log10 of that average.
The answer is 0.373 mag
